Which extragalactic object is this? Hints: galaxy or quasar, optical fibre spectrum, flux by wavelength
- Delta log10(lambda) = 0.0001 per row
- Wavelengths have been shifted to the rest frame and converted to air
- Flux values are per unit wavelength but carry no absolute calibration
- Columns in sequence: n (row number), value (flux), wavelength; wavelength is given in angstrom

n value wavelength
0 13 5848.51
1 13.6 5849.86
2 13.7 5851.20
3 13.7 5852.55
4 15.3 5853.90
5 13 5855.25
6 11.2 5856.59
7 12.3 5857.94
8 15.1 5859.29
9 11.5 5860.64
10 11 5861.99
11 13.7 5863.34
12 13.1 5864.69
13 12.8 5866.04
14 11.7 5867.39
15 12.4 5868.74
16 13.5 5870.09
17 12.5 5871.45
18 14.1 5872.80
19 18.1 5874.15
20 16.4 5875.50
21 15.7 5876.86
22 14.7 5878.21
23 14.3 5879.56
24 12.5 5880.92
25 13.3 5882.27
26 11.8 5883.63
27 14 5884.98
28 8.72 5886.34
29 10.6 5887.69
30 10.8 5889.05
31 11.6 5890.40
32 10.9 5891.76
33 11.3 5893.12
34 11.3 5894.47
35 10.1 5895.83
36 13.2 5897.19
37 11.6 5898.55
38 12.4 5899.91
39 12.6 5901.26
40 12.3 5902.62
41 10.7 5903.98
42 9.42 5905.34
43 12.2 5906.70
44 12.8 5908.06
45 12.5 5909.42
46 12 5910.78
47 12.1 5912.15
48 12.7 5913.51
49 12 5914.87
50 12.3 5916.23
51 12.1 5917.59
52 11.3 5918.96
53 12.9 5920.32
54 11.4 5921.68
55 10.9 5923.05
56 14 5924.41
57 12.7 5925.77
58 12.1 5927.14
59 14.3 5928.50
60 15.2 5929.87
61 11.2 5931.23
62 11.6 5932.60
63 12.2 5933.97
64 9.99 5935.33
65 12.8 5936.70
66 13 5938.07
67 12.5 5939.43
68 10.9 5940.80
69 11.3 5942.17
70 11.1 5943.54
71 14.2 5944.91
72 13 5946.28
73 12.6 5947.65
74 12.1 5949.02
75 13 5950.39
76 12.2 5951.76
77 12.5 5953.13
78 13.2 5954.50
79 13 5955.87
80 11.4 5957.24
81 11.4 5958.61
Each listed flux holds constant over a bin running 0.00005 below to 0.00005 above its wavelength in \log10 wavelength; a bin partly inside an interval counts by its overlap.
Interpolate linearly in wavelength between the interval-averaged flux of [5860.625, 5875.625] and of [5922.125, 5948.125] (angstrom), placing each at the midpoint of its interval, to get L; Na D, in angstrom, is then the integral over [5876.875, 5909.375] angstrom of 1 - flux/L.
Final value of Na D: 2.6 angstrom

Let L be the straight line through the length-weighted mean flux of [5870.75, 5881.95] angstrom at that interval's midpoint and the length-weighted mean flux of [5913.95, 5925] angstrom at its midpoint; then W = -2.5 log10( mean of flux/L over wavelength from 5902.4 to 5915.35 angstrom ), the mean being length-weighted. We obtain 0.08 mag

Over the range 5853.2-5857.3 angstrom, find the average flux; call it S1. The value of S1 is 13.2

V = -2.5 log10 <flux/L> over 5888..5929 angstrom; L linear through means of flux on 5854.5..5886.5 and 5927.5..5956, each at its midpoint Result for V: 0.08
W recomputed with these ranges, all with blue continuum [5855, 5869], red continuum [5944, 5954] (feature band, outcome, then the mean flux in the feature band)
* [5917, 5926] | 0.05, 12.2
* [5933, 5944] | 0.09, 11.7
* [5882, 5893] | 0.11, 11.4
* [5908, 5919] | 0.04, 12.2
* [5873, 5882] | -0.20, 15.1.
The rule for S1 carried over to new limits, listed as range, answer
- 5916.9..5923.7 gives 11.7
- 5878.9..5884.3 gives 13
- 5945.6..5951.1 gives 12.7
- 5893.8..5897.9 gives 11.5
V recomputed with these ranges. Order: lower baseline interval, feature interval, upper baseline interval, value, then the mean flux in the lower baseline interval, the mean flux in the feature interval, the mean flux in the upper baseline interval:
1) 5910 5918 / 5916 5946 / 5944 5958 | 0.01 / 12.2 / 12.3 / 12.7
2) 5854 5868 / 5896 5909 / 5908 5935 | 0.05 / 12.7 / 11.9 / 12.4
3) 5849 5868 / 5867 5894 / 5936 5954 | -0.01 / 13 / 12.9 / 12.4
